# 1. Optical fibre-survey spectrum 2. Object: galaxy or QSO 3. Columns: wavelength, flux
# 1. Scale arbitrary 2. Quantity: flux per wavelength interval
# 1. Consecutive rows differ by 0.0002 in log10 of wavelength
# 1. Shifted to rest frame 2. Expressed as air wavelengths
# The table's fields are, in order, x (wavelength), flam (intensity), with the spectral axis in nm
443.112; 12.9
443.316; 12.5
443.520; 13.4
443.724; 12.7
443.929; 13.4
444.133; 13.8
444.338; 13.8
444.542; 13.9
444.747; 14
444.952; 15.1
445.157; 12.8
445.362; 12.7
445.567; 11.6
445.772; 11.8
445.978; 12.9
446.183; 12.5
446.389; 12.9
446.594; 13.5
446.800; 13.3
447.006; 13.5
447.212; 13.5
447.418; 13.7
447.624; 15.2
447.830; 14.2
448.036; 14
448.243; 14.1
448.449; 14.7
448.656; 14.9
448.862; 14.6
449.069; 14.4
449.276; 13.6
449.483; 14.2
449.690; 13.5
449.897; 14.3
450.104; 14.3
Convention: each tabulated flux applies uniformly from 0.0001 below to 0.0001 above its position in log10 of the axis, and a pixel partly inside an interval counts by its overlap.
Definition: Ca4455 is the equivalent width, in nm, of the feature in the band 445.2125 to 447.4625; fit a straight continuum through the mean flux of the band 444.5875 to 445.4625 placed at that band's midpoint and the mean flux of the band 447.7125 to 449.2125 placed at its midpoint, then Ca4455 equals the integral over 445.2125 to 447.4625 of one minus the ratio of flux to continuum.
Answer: 0.17 nm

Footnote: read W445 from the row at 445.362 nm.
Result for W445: 12.7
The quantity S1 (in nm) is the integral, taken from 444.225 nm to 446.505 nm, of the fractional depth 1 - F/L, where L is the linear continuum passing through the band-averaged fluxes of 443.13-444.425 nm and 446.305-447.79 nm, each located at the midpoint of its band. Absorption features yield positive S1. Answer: 0.06 nm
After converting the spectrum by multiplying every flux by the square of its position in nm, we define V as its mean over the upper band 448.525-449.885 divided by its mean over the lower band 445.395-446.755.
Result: 1.15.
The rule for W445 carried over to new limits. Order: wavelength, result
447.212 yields 13.5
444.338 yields 13.8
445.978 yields 12.9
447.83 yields 14.2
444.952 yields 15.1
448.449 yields 14.7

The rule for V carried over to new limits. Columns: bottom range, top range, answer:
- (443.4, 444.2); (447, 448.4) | 1.08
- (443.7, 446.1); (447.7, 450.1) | 1.10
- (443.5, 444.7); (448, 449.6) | 1.08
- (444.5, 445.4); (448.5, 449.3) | 1.07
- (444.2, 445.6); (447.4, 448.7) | 1.08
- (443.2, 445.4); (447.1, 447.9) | 1.06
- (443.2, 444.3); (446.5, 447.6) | 1.05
